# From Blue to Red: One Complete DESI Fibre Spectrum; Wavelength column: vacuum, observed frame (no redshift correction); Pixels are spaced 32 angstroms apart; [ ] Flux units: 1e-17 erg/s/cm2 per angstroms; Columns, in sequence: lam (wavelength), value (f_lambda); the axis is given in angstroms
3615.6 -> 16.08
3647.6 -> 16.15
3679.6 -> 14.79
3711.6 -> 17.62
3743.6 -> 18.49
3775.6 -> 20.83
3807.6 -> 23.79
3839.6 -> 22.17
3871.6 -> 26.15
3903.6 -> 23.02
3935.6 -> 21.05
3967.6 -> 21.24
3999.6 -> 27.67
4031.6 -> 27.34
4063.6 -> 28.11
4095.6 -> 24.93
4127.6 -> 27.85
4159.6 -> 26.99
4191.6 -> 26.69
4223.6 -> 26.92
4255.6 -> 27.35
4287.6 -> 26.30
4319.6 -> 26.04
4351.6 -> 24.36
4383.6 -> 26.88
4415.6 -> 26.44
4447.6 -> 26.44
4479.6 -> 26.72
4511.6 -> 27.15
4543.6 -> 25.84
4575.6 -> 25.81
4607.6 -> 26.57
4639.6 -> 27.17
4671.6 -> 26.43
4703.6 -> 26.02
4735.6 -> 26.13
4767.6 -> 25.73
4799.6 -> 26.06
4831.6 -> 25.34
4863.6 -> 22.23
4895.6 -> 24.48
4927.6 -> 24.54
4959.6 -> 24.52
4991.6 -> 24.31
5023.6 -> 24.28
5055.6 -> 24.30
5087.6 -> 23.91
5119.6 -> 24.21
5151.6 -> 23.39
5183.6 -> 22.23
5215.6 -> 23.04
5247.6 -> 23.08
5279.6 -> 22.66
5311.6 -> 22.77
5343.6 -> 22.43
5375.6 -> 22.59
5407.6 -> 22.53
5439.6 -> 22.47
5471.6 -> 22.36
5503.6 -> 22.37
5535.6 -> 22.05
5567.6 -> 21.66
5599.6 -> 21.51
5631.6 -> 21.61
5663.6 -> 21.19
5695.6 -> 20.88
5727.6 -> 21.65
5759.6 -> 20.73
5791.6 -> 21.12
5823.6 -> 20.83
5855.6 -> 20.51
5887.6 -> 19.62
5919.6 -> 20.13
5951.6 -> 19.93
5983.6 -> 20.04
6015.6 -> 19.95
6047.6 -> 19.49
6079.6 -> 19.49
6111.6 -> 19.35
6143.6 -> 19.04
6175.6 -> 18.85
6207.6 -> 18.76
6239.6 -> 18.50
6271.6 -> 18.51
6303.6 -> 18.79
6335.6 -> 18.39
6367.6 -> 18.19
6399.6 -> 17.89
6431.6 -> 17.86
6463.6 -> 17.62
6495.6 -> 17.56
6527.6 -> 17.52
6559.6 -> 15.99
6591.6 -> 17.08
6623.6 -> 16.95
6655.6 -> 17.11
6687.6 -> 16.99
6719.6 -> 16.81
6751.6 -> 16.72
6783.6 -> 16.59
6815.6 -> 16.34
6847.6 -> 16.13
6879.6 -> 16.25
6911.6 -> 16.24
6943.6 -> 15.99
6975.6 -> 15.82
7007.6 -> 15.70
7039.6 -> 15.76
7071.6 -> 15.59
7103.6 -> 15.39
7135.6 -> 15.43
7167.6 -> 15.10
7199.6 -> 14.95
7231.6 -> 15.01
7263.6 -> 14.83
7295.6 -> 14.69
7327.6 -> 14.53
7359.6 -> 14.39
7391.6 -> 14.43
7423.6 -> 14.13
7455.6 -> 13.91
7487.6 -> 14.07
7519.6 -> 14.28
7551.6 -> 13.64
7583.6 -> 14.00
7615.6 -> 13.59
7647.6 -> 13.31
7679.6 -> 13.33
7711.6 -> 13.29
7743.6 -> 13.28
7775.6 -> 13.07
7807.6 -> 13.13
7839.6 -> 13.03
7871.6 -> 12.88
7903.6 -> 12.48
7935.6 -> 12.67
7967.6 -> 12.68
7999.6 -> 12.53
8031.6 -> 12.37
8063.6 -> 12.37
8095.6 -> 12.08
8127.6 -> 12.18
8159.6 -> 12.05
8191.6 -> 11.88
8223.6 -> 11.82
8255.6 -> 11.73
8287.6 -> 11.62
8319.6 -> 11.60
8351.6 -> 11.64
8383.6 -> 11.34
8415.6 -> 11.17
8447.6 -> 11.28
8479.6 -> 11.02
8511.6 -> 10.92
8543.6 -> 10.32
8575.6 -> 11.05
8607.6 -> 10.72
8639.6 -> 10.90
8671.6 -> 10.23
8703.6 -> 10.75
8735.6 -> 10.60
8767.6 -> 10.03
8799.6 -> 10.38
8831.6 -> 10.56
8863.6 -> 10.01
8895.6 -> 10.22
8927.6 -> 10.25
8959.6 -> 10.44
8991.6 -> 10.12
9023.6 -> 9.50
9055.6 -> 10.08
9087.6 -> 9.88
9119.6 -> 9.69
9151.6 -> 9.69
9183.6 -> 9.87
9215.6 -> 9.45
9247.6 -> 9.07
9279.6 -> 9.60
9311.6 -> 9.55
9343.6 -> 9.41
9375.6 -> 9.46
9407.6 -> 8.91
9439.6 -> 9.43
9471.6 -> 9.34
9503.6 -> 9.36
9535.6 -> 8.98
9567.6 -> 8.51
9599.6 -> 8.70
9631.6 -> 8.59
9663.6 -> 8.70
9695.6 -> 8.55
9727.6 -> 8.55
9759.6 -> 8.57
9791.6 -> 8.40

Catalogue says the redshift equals 0.000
